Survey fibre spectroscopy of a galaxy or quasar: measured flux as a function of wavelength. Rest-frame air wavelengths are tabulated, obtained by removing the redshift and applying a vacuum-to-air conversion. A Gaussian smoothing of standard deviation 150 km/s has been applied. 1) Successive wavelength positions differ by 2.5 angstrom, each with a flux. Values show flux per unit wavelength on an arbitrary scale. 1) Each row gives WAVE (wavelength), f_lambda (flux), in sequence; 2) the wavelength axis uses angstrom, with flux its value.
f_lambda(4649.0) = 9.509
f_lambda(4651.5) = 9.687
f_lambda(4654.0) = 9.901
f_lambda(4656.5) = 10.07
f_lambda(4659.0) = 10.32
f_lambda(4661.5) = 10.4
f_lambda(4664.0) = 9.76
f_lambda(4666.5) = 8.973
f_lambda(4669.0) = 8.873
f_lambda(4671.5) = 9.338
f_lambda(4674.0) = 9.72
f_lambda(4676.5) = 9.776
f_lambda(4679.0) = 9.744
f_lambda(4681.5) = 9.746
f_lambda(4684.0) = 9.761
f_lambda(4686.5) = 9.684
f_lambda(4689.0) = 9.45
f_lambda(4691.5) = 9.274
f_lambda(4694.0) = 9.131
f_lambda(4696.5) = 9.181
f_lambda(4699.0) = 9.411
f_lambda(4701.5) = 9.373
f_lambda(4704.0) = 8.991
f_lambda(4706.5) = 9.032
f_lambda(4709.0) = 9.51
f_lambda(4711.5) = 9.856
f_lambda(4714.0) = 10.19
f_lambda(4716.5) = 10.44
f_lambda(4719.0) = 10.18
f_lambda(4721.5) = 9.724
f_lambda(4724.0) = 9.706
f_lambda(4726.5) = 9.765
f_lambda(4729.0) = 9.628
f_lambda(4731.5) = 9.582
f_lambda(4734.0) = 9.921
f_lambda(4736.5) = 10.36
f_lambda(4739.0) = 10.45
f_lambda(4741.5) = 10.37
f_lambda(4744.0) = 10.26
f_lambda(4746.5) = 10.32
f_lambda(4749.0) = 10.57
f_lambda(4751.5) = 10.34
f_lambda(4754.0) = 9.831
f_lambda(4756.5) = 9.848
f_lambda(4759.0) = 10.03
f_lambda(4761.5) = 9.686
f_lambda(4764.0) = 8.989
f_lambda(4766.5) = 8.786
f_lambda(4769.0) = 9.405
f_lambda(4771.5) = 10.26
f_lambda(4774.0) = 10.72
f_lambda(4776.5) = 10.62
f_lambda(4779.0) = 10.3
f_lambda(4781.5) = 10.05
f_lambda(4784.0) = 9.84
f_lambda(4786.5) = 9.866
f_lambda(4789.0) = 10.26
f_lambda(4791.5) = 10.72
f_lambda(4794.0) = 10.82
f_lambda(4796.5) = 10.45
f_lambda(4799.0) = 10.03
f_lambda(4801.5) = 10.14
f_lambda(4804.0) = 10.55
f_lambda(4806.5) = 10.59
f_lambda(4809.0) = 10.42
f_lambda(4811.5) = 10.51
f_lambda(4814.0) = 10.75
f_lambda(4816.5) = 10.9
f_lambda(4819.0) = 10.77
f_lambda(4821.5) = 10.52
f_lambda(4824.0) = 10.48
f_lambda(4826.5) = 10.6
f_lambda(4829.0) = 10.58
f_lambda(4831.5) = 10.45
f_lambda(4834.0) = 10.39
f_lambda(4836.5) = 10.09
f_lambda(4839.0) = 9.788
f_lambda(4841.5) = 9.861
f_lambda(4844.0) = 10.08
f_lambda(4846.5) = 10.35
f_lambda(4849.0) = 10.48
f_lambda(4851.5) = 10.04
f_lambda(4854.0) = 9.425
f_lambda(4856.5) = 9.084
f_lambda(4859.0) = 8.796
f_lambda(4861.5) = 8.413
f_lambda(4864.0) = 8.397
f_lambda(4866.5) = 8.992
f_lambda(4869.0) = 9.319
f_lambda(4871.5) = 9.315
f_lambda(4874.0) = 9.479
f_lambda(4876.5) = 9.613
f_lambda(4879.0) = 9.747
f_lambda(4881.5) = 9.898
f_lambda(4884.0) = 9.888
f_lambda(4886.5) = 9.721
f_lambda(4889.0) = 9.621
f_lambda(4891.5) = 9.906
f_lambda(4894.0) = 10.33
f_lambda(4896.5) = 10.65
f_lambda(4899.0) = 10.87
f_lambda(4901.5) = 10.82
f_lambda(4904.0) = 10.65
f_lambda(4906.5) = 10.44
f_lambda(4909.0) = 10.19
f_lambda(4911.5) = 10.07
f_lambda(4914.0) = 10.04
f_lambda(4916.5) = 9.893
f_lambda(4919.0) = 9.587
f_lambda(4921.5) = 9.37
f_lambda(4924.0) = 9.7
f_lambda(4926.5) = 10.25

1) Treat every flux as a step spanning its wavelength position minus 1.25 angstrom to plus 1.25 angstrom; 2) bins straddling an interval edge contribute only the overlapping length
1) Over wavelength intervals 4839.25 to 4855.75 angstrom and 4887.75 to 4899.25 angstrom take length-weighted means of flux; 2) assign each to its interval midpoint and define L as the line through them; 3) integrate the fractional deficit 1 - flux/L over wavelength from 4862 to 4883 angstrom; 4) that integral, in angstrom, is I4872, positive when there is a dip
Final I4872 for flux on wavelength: 1.7 angstrom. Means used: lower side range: 10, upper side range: 10.2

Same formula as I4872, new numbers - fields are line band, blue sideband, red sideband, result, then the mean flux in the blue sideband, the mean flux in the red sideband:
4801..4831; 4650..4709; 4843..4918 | -2.6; 9.55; 9.82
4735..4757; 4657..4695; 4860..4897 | -1.6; 9.61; 9.53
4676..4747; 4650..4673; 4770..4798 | 1.6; 9.7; 10.3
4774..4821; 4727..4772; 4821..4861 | -2.2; 9.92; 10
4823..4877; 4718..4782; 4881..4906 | 2.4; 9.99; 10.3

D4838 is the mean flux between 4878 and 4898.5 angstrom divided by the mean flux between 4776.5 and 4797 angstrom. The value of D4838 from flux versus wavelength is 0.97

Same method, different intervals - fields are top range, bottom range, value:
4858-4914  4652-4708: 1.03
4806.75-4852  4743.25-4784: 1.04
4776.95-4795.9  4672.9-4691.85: 1.06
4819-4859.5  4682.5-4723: 1.06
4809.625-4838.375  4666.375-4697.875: 1.11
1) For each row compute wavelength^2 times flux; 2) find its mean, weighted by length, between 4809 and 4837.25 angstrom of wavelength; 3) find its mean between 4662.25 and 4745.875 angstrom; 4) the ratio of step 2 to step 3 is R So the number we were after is 1.1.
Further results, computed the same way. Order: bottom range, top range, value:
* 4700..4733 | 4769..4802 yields 1.09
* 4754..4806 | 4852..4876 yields 0.93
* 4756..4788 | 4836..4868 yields 0.99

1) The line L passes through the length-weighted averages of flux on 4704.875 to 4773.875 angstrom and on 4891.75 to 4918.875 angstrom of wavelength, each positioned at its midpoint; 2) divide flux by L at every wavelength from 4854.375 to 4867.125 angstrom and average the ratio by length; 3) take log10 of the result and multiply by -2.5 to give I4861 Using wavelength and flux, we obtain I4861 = 0.17 mag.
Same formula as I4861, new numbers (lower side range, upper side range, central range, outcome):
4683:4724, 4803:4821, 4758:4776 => 0.05 mag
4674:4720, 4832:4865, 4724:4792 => -0.04 mag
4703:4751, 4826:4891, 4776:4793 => -0.04 mag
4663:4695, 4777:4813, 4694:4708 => 0.05 mag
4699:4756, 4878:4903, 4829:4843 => -0.01 mag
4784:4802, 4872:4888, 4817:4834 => -0.05 mag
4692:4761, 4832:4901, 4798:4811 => -0.06 mag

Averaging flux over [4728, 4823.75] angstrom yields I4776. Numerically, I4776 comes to 10.2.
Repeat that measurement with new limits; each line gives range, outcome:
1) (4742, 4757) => 10.2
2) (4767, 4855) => 10.3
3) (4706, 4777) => 9.95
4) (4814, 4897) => 9.88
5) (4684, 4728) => 9.59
